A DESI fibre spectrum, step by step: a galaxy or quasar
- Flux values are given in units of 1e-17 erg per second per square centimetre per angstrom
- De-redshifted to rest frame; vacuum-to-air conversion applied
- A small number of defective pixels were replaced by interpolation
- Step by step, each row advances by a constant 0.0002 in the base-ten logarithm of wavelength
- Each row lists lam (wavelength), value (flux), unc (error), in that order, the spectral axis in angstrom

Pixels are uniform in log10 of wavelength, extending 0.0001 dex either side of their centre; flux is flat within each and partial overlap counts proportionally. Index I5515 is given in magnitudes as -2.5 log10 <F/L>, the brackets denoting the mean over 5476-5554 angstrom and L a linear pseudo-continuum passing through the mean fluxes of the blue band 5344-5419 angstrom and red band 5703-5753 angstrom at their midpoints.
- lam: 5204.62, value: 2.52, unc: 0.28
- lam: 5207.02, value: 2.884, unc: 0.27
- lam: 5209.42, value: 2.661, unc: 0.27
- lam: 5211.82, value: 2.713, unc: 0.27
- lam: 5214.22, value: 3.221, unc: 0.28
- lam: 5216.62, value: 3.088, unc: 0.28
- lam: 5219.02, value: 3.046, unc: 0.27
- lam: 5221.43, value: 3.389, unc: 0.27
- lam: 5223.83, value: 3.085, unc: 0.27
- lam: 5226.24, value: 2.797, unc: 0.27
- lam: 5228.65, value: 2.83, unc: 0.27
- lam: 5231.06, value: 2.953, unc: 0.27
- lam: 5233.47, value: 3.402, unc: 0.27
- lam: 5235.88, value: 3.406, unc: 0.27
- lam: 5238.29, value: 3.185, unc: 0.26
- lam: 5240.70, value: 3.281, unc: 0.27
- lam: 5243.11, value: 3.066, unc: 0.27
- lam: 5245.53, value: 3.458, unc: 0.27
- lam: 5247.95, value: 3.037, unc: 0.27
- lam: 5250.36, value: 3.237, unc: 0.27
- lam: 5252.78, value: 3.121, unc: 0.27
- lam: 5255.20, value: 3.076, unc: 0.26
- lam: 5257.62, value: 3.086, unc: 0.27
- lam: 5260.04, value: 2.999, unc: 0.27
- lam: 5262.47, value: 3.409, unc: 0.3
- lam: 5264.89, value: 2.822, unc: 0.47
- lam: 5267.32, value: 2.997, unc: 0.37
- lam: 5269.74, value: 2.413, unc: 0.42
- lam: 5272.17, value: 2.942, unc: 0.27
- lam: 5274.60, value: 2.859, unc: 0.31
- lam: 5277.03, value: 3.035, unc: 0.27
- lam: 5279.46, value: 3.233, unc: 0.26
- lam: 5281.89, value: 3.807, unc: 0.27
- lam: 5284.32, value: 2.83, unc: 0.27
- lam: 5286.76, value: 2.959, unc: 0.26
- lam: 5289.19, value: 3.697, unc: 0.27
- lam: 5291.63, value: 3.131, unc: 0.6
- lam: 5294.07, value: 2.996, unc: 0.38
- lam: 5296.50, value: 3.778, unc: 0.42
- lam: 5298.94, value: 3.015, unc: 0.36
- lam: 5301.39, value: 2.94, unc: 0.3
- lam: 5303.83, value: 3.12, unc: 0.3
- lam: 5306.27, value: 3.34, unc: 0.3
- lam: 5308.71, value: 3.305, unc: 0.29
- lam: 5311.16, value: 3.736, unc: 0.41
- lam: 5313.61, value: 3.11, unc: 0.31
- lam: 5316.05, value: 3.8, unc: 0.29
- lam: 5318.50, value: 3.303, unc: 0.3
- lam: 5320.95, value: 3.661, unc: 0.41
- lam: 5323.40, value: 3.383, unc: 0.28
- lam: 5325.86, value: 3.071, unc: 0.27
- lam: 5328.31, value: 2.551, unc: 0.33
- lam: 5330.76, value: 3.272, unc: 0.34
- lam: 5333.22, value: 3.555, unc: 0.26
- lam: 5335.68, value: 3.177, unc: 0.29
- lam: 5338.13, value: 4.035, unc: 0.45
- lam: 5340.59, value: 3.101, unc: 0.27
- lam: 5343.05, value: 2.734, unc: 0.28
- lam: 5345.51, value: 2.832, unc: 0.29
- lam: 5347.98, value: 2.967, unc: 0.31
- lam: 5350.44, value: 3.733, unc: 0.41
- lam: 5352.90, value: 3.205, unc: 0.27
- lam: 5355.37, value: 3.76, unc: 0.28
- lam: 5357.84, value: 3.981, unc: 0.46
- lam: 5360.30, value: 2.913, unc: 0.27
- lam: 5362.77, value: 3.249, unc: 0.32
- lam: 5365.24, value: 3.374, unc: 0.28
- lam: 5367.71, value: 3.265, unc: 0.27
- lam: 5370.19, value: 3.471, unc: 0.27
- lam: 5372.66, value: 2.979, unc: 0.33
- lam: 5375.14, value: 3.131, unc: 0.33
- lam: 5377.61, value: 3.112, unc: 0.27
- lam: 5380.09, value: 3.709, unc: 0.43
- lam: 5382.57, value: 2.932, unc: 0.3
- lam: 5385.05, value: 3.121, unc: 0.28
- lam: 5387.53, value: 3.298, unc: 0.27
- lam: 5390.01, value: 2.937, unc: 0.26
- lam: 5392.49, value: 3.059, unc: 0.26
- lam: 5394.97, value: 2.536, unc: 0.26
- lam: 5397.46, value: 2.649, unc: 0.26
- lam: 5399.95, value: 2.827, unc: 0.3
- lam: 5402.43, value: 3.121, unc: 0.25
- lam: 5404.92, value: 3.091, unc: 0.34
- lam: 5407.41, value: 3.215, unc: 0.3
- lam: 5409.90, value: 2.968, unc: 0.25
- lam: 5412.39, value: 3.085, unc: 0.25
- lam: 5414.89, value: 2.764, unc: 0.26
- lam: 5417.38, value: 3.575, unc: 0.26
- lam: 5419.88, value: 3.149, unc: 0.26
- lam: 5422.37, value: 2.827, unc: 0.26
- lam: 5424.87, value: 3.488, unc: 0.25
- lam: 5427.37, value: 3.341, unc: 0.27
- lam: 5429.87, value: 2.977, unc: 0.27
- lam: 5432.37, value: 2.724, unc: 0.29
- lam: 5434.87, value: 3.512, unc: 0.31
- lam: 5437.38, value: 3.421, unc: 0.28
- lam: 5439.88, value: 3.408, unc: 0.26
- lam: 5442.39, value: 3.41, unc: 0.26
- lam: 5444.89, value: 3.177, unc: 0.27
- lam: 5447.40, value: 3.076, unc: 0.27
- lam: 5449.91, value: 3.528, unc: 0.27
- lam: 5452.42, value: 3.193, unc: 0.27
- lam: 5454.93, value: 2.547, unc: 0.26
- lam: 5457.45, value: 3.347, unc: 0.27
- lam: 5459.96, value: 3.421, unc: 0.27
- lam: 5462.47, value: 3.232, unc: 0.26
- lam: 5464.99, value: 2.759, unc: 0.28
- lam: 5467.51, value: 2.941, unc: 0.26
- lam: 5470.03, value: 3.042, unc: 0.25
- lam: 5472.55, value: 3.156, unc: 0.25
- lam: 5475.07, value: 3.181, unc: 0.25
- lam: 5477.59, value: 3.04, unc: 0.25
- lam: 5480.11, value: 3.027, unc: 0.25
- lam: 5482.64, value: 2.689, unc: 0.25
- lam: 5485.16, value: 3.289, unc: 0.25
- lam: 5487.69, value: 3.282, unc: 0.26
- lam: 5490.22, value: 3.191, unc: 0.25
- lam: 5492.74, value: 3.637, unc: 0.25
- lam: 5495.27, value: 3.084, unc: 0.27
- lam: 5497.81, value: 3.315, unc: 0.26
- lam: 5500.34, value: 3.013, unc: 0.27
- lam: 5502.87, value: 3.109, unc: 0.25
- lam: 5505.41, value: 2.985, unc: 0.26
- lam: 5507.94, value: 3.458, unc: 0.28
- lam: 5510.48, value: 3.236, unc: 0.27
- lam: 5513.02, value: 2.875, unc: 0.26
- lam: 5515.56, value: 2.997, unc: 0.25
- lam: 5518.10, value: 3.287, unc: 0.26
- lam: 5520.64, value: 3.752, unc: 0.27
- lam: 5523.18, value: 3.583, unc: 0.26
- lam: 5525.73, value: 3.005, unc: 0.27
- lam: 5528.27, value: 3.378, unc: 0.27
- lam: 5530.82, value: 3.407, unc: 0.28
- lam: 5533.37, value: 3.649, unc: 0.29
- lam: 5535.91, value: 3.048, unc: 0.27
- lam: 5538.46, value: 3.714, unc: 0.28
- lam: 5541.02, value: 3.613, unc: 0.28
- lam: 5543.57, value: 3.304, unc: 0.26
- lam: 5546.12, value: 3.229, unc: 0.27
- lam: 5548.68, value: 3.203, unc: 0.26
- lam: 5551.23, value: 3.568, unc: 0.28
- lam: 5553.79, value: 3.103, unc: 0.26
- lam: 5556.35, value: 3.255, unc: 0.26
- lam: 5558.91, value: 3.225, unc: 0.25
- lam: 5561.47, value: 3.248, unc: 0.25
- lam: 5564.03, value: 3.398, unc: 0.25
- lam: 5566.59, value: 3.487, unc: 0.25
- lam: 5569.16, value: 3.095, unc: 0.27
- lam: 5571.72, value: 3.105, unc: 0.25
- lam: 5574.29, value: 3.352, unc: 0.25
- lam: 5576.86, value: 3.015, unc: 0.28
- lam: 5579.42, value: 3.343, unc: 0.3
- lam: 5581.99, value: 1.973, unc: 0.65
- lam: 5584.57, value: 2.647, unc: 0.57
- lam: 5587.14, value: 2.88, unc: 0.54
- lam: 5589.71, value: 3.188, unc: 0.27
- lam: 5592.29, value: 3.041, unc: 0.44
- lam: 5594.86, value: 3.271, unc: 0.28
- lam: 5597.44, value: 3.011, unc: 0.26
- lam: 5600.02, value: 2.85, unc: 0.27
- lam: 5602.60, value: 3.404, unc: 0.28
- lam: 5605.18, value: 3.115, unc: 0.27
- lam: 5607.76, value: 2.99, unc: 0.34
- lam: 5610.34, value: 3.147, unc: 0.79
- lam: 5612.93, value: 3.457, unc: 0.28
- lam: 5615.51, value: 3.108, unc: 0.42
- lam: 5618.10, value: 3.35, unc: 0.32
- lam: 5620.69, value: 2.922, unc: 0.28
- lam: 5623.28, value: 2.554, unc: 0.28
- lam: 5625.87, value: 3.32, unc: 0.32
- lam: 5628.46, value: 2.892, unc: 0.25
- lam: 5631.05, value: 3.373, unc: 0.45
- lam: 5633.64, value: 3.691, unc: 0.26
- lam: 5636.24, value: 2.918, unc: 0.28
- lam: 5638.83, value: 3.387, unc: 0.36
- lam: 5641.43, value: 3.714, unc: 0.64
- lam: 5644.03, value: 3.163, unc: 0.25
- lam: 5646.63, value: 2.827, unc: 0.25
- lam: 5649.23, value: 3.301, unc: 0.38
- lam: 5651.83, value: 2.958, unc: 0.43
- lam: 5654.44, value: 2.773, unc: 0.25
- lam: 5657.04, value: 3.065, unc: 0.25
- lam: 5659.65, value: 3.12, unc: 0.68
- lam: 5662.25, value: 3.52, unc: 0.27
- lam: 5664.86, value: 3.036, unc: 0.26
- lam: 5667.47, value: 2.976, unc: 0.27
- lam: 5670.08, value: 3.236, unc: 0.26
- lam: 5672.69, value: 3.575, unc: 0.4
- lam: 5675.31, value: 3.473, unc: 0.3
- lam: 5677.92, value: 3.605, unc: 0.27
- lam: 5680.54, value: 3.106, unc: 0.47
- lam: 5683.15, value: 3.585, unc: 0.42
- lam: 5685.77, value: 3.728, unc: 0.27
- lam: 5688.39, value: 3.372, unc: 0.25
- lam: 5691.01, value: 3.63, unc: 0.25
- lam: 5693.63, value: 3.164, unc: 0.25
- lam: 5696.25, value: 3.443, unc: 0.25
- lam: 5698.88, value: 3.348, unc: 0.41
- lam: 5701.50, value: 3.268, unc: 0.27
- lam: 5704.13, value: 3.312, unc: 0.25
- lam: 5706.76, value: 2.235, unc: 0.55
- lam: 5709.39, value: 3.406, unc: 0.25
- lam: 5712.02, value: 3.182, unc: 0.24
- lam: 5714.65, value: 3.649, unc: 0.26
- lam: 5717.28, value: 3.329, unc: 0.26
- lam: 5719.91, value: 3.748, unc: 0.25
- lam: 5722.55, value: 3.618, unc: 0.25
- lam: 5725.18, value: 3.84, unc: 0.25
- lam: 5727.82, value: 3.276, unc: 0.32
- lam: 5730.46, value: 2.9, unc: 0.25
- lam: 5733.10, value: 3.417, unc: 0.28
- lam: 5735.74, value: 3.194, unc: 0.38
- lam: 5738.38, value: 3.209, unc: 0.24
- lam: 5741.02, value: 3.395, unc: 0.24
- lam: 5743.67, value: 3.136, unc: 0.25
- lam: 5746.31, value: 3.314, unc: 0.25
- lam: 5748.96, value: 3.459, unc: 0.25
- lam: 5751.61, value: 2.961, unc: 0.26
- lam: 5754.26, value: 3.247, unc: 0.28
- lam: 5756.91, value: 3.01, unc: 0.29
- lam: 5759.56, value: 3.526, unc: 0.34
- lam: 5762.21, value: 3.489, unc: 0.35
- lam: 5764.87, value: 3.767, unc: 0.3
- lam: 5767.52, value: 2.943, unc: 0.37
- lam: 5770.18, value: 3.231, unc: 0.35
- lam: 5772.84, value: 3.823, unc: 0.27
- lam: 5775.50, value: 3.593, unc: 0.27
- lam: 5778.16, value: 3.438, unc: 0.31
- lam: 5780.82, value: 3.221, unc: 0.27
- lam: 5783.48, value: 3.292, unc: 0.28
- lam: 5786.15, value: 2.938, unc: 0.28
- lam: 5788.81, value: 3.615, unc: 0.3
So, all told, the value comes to -0.02 mag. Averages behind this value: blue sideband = 3.16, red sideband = 3.29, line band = 3.26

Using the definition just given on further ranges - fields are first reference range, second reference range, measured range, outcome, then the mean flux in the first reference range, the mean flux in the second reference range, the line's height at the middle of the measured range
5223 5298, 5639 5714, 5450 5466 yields 0.024 mag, 3.13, 3.26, 3.19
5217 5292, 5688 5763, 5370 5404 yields 0.042 mag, 3.12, 3.31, 3.17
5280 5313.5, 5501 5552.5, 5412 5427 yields 0.045 mag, 3.27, 3.32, 3.3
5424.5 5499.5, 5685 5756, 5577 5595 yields 0.126 mag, 3.18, 3.32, 3.25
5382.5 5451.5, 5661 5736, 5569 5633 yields 0.072 mag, 3.12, 3.35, 3.27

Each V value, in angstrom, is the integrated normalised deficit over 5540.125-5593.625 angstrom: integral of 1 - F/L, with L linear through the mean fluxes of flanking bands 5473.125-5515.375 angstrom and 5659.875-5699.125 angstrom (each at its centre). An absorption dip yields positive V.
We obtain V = 1.4 angstrom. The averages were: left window 3.15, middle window 3.15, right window 3.38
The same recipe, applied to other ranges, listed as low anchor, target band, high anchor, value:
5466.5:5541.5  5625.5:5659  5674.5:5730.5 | 1.59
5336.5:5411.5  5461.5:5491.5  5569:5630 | 0.46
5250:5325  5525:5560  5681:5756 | -0.70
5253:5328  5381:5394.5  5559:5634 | 0.46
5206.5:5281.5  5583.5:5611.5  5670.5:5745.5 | 2.03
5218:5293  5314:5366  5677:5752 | -2.57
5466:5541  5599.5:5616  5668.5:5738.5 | 0.65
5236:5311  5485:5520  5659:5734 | 0.59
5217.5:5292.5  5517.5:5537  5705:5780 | -0.96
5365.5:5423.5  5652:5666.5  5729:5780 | 0.75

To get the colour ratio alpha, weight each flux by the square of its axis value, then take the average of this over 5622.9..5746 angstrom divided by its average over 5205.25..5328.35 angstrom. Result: 1.22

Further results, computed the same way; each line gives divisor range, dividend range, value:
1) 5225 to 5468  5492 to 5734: 1.12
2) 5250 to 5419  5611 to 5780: 1.18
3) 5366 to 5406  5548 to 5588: 1.08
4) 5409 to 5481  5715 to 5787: 1.19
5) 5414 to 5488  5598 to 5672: 1.07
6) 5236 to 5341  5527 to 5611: 1.10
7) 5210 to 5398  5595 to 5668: 1.11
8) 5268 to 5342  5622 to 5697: 1.15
